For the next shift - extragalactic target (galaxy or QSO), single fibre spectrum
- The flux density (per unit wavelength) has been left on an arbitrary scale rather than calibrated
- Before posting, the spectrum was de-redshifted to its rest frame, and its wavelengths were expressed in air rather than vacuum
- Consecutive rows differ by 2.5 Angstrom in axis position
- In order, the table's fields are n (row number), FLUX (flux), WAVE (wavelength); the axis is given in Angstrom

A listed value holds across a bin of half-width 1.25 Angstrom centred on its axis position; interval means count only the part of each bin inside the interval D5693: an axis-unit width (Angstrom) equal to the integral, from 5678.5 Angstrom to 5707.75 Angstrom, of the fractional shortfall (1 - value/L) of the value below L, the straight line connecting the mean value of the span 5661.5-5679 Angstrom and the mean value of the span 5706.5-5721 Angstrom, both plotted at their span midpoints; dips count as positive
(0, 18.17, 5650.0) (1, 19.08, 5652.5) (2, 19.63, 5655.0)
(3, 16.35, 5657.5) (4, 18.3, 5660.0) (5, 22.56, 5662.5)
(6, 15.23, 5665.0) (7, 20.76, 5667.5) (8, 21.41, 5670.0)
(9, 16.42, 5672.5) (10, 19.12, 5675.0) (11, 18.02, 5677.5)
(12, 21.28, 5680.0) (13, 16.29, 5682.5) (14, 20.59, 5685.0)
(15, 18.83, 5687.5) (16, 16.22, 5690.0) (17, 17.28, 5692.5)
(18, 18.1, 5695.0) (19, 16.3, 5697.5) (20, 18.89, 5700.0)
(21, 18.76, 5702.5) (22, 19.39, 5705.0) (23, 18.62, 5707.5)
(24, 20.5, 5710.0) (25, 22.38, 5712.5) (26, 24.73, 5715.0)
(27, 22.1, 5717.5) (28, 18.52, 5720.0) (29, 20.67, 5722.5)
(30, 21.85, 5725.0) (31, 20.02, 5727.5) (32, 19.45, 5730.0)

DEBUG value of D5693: 2.6 Angstrom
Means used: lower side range 19.1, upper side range 21.2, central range 18.4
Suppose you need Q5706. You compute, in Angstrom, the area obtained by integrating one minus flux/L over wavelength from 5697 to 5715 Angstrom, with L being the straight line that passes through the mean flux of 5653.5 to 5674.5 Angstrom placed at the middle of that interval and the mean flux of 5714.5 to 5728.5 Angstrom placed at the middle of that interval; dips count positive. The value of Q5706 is 0.7 Angstrom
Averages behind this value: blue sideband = 18.8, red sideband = 21.2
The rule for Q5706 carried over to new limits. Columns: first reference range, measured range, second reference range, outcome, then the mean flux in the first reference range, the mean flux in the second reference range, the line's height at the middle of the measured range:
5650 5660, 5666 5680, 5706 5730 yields -0.1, 18.3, 20.9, 19.1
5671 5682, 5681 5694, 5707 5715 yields 1.0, 18.6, 21.3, 19.5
